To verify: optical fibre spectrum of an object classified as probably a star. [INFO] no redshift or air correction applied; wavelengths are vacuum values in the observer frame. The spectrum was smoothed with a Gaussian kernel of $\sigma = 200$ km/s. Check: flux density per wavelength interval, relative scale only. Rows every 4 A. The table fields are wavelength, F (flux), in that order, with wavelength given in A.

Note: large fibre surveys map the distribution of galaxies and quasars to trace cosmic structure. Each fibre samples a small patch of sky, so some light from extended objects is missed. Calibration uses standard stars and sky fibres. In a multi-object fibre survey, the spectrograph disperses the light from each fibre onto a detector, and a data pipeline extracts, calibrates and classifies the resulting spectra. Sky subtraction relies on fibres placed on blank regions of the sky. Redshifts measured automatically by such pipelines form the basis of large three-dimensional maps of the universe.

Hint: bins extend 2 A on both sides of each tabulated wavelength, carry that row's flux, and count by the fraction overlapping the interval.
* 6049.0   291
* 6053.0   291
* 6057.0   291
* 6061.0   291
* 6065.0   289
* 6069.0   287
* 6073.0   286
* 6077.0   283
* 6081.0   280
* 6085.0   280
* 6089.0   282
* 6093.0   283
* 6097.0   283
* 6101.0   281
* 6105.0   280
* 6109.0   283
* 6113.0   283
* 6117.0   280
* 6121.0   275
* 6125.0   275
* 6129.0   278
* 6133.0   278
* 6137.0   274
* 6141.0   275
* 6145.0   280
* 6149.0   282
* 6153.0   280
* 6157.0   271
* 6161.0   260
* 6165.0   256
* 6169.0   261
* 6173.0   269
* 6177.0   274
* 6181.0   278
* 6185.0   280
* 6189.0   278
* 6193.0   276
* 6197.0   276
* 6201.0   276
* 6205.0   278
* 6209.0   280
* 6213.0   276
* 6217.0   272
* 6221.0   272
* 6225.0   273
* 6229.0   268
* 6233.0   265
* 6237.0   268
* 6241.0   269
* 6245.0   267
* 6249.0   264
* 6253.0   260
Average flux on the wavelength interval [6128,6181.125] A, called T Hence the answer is 272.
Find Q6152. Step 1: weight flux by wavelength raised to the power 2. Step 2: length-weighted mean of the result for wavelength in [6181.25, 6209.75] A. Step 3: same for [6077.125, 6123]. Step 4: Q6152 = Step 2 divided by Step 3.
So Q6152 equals 1.0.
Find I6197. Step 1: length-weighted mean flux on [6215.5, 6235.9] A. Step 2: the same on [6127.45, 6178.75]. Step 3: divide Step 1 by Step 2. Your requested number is 0.99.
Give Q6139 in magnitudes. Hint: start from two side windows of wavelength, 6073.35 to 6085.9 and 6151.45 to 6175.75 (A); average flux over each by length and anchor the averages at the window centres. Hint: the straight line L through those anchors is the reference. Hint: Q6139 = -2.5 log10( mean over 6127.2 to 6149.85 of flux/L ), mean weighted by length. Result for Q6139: -0.027 mag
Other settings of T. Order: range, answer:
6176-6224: 276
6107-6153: 279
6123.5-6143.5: 276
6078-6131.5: 280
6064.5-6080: 286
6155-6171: 262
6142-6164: 274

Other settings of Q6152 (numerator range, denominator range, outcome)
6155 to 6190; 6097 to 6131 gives 0.98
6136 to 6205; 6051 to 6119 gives 0.99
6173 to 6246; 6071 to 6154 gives 1.01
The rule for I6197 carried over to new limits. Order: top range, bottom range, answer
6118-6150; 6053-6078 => 0.96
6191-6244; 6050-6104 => 0.96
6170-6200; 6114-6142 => 1.00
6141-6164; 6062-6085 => 0.96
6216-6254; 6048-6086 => 0.93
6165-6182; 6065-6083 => 0.94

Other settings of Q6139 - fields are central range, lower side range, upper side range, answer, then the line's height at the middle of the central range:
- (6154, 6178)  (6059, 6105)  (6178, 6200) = 0.053 mag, 279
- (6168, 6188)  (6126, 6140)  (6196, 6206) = 0.013 mag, 277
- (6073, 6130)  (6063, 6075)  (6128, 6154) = 0.010 mag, 283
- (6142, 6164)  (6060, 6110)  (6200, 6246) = 0.016 mag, 278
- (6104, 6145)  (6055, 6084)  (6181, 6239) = 0.014 mag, 282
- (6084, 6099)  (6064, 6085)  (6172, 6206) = 0.004 mag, 283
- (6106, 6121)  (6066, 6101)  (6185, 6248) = -0.001 mag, 281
